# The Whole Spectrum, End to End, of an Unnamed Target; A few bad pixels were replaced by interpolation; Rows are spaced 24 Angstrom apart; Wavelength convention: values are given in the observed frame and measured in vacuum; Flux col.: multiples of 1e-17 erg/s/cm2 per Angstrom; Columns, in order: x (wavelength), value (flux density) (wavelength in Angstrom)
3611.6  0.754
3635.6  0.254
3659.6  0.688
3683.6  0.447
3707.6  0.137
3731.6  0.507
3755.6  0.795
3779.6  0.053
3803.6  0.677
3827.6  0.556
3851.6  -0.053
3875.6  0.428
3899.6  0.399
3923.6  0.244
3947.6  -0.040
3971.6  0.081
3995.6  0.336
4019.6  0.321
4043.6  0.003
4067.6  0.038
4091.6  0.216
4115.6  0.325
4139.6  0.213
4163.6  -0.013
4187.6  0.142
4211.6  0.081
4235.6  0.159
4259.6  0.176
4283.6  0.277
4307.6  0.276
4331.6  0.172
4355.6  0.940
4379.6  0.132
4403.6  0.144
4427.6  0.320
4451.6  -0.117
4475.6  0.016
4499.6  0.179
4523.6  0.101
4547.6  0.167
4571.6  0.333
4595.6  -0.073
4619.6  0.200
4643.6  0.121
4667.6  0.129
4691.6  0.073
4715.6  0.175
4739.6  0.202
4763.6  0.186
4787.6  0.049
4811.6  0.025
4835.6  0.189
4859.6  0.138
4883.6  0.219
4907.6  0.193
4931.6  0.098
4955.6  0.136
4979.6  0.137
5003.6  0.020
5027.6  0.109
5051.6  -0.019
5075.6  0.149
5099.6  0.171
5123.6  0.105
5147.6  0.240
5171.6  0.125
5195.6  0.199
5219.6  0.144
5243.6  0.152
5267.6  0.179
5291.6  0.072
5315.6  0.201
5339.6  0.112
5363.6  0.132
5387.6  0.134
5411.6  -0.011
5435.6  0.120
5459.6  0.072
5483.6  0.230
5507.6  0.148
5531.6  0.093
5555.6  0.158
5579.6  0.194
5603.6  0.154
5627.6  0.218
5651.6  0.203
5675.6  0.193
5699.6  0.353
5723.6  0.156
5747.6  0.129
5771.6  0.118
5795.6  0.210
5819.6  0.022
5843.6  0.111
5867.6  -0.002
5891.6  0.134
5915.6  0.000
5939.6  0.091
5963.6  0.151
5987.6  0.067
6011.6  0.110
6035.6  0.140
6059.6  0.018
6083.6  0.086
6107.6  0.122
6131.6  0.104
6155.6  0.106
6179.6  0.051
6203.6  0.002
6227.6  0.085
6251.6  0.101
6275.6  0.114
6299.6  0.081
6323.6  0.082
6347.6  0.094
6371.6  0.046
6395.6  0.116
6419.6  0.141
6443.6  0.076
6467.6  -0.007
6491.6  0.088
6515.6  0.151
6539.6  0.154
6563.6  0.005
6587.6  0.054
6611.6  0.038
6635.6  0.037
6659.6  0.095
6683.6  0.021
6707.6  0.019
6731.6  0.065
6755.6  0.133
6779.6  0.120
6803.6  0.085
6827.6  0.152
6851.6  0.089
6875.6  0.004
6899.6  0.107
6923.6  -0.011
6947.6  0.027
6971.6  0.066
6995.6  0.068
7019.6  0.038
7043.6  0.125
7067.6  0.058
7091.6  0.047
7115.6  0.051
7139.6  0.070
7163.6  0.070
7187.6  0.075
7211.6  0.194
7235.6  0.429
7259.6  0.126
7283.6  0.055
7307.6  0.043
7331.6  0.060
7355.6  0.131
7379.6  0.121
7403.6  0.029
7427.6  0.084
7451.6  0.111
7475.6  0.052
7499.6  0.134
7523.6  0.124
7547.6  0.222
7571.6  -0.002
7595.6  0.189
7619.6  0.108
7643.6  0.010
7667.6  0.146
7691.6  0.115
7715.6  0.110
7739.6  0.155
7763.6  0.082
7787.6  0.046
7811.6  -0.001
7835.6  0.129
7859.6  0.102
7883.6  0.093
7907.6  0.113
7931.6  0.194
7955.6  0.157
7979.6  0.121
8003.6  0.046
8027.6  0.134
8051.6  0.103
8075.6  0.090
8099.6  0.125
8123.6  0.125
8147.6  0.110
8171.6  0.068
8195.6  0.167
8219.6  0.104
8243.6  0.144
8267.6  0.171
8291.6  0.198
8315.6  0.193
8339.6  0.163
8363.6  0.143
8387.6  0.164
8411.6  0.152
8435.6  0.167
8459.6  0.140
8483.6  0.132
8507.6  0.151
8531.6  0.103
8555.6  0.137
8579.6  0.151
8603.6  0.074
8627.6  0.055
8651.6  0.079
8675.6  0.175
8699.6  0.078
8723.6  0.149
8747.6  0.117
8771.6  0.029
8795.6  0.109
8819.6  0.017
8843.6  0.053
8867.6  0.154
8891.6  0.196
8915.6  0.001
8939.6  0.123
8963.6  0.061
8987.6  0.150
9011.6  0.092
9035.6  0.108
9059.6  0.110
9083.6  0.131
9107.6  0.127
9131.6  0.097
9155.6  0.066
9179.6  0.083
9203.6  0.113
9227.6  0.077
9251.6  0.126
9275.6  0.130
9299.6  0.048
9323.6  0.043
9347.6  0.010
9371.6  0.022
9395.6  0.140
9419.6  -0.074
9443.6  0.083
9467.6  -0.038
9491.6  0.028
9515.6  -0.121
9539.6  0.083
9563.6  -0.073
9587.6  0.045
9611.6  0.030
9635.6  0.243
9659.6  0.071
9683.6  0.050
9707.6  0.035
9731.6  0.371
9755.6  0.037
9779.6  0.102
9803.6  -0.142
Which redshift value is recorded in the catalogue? 0.94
